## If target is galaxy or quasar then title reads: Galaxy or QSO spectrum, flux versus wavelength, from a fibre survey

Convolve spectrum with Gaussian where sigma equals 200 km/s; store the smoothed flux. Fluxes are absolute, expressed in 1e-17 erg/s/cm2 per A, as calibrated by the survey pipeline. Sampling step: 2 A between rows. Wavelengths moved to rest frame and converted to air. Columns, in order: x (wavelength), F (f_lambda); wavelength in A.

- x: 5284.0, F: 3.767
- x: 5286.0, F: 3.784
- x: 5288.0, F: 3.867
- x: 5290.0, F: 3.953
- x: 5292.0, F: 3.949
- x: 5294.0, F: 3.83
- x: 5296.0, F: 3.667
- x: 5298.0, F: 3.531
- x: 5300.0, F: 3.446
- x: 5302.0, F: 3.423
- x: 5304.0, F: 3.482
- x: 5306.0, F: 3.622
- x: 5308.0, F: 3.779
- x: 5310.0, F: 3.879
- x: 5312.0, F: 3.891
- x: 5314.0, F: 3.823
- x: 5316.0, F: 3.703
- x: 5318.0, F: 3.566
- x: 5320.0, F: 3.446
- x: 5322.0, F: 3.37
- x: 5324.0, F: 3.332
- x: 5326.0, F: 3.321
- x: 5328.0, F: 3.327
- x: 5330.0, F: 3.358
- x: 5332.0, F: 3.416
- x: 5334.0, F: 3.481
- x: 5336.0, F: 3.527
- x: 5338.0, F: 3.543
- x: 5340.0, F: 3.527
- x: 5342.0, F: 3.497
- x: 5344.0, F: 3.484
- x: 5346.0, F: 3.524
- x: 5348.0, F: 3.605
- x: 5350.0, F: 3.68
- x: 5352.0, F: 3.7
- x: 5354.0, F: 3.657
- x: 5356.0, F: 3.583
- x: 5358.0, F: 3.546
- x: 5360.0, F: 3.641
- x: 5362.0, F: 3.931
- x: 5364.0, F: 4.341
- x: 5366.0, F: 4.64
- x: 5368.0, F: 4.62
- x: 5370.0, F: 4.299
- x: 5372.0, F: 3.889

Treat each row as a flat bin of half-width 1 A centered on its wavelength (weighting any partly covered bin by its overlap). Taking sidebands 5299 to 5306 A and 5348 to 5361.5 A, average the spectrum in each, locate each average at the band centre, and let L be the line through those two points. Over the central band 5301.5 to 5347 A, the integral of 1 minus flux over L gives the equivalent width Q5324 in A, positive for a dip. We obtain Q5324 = 0.1 A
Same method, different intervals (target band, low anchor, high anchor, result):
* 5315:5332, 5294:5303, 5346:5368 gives 1.2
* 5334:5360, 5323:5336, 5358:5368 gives 1.3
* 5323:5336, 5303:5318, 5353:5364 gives 1.2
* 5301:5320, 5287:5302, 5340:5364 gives 0.2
